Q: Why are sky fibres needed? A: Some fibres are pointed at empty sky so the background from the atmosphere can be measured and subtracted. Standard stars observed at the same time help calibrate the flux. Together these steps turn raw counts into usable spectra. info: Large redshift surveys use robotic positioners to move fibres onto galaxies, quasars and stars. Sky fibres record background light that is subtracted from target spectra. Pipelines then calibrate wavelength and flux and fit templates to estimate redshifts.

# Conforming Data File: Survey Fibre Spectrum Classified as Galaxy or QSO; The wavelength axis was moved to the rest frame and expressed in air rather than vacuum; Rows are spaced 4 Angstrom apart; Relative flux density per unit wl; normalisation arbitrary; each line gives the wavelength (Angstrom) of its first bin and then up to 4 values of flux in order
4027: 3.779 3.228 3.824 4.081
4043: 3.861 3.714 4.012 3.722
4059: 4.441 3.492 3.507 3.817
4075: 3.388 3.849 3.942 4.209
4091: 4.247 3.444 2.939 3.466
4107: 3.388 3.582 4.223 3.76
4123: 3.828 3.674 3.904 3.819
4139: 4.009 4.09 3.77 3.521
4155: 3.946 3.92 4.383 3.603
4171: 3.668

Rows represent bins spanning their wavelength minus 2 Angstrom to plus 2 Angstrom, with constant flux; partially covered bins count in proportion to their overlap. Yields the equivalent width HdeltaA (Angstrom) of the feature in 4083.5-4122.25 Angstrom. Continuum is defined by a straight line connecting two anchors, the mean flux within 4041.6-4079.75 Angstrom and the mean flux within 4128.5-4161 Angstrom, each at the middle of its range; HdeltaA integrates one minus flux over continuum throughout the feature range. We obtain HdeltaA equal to 1.15 Angstrom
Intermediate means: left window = 3.78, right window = 3.87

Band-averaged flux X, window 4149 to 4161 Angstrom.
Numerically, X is 3.8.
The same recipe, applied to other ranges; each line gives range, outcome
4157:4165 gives 4.15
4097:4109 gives 3.26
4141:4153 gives 3.79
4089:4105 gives 3.52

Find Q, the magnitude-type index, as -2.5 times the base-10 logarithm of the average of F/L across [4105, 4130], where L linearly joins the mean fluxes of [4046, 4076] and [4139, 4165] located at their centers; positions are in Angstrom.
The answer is 0.04 mag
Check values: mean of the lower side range 3.78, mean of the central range 3.75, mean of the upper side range 3.94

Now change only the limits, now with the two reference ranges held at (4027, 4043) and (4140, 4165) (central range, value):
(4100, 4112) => 0.13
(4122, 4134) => 0.03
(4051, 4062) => -0.07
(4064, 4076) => 0.06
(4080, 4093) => -0.08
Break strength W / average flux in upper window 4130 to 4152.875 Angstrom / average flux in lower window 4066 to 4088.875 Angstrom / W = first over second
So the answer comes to 1.01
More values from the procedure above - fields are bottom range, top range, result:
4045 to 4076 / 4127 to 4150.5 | 1.03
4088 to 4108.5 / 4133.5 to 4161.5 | 1.10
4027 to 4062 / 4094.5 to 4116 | 0.90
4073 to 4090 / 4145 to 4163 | 1.00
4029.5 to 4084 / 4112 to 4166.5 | 1.03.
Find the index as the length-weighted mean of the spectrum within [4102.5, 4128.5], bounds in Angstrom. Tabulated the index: 3.72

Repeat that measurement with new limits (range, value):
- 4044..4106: 3.74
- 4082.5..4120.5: 3.71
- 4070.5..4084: 3.73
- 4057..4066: 3.92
